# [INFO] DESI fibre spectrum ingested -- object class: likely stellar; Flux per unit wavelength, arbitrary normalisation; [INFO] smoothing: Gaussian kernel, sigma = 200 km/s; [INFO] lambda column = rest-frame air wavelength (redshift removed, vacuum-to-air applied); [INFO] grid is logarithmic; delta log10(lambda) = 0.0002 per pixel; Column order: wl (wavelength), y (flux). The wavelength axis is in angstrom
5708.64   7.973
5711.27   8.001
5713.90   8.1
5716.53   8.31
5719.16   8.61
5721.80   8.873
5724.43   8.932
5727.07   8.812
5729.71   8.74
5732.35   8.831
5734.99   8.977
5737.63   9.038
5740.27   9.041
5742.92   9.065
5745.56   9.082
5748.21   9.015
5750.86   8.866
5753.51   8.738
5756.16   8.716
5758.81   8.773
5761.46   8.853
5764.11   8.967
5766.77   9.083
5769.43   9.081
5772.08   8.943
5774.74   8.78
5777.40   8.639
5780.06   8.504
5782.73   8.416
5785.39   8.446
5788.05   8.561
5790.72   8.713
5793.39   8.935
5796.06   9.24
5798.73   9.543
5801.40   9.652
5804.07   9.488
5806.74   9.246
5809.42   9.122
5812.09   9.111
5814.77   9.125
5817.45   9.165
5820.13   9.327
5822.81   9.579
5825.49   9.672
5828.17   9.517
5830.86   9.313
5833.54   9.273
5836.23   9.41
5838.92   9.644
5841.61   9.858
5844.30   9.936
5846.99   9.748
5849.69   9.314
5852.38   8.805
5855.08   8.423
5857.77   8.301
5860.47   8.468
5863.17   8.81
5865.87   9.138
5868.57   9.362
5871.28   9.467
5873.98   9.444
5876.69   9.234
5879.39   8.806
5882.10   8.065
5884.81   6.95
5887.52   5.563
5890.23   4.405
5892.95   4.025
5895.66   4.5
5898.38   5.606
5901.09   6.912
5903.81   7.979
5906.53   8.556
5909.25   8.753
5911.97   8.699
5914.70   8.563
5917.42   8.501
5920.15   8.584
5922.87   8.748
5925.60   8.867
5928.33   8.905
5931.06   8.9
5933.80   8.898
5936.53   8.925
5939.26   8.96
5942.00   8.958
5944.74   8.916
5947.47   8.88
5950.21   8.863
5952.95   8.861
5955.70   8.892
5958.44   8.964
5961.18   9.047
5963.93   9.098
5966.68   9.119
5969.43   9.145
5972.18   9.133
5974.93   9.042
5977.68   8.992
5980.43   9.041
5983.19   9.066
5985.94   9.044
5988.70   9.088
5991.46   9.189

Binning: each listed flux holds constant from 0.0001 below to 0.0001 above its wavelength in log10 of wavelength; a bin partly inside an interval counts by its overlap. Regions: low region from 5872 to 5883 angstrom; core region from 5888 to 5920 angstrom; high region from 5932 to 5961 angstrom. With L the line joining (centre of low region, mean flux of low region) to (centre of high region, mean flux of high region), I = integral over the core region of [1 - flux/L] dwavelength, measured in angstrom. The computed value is 7.0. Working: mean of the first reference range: 8.96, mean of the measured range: 6.98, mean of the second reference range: 8.92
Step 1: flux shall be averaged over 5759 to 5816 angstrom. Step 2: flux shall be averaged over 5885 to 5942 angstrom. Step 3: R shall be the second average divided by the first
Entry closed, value 0.9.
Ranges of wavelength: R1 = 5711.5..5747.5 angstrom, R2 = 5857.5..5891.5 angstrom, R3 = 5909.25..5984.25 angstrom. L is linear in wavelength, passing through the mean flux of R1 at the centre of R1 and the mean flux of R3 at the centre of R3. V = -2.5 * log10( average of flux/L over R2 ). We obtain 0.09 mag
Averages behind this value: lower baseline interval 8.78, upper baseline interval 8.91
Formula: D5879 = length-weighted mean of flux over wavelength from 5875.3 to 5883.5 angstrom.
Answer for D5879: 8.7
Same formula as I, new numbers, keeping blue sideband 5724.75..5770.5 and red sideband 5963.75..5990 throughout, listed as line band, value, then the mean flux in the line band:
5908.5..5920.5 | 0.55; 8.61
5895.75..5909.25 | 2.80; 7.15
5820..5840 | -1.11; 9.47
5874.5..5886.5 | 0.99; 8.27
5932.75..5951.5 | 0.28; 8.92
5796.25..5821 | -0.95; 9.31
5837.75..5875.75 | -0.84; 9.19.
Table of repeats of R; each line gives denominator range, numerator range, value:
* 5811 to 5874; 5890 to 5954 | 0.87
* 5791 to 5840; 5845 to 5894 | 0.88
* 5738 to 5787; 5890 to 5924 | 0.83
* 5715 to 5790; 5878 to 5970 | 0.92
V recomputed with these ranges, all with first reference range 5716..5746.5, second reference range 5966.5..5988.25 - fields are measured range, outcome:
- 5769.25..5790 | 0.03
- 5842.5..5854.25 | -0.05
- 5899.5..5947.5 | 0.05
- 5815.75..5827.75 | -0.06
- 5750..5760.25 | 0.01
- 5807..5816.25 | -0.02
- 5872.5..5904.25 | 0.31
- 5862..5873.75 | -0.03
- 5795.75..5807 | -0.06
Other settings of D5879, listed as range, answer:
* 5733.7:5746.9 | 9.04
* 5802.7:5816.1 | 9.22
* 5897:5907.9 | 7.26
